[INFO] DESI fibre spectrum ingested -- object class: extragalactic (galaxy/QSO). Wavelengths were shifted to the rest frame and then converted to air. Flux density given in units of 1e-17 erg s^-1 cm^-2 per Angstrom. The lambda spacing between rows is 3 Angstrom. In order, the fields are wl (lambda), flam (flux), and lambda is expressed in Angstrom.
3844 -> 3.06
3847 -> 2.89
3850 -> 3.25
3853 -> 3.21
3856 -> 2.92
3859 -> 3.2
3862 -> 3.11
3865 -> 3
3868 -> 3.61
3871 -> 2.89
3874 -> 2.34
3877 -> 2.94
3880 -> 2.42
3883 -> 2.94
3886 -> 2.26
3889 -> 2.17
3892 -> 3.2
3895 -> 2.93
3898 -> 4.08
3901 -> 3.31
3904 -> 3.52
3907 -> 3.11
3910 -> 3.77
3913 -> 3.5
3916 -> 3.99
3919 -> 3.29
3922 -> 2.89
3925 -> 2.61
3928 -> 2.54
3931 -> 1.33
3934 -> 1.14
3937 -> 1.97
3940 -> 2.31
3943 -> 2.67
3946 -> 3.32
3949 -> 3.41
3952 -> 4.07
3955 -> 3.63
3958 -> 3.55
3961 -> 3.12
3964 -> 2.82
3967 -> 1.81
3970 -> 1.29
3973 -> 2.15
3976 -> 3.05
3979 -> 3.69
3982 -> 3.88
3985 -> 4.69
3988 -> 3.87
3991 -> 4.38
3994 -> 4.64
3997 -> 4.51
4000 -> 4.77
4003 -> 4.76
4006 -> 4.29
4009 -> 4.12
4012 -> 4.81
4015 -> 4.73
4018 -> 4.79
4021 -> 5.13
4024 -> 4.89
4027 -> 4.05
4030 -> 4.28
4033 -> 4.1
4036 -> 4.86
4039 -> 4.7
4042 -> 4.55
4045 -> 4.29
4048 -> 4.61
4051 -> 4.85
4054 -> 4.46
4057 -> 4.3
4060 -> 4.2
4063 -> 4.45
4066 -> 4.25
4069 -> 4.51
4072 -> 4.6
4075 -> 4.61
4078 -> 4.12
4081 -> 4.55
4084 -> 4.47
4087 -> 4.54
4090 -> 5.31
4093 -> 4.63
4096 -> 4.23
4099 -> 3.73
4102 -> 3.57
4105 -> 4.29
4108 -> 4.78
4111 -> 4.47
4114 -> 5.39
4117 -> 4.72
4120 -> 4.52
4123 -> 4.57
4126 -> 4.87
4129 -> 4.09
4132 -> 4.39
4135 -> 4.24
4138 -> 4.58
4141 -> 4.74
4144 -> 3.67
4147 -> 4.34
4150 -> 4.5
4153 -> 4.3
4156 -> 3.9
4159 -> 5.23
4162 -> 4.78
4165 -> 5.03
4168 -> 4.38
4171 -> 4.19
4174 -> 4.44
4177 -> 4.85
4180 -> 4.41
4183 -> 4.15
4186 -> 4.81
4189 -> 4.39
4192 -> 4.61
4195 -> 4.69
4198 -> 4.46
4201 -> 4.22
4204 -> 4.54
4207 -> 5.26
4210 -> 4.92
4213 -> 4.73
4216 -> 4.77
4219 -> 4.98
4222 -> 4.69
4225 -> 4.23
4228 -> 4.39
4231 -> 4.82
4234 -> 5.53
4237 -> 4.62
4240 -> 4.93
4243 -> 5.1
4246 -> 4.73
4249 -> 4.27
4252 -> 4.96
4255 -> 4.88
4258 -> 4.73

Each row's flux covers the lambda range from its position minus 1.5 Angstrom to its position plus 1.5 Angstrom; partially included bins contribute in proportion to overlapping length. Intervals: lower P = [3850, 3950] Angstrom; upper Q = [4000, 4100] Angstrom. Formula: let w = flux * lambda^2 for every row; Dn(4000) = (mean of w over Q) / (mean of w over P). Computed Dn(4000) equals 1.7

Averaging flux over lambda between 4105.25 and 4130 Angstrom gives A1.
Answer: 4.67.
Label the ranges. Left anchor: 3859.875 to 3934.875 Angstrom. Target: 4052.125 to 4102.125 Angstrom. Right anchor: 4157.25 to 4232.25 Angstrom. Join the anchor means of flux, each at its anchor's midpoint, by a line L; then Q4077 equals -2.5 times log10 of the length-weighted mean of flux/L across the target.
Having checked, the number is -0.12 mag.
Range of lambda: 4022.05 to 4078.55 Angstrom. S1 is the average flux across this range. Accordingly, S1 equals 4.47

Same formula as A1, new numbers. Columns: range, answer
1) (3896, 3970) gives 2.96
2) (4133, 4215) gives 4.53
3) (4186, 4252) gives 4.72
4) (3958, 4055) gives 4.08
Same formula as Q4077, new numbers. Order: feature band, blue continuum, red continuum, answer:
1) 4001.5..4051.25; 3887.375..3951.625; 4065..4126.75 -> -0.18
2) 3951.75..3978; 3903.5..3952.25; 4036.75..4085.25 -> 0.18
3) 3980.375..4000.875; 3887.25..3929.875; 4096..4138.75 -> -0.19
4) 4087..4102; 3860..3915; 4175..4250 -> -0.08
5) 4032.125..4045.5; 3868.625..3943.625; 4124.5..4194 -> -0.23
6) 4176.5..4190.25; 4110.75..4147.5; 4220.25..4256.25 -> 0.03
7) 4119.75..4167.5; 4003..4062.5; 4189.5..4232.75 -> 0.03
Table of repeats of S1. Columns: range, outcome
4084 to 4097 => 4.67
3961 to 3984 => 2.74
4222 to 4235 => 4.71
